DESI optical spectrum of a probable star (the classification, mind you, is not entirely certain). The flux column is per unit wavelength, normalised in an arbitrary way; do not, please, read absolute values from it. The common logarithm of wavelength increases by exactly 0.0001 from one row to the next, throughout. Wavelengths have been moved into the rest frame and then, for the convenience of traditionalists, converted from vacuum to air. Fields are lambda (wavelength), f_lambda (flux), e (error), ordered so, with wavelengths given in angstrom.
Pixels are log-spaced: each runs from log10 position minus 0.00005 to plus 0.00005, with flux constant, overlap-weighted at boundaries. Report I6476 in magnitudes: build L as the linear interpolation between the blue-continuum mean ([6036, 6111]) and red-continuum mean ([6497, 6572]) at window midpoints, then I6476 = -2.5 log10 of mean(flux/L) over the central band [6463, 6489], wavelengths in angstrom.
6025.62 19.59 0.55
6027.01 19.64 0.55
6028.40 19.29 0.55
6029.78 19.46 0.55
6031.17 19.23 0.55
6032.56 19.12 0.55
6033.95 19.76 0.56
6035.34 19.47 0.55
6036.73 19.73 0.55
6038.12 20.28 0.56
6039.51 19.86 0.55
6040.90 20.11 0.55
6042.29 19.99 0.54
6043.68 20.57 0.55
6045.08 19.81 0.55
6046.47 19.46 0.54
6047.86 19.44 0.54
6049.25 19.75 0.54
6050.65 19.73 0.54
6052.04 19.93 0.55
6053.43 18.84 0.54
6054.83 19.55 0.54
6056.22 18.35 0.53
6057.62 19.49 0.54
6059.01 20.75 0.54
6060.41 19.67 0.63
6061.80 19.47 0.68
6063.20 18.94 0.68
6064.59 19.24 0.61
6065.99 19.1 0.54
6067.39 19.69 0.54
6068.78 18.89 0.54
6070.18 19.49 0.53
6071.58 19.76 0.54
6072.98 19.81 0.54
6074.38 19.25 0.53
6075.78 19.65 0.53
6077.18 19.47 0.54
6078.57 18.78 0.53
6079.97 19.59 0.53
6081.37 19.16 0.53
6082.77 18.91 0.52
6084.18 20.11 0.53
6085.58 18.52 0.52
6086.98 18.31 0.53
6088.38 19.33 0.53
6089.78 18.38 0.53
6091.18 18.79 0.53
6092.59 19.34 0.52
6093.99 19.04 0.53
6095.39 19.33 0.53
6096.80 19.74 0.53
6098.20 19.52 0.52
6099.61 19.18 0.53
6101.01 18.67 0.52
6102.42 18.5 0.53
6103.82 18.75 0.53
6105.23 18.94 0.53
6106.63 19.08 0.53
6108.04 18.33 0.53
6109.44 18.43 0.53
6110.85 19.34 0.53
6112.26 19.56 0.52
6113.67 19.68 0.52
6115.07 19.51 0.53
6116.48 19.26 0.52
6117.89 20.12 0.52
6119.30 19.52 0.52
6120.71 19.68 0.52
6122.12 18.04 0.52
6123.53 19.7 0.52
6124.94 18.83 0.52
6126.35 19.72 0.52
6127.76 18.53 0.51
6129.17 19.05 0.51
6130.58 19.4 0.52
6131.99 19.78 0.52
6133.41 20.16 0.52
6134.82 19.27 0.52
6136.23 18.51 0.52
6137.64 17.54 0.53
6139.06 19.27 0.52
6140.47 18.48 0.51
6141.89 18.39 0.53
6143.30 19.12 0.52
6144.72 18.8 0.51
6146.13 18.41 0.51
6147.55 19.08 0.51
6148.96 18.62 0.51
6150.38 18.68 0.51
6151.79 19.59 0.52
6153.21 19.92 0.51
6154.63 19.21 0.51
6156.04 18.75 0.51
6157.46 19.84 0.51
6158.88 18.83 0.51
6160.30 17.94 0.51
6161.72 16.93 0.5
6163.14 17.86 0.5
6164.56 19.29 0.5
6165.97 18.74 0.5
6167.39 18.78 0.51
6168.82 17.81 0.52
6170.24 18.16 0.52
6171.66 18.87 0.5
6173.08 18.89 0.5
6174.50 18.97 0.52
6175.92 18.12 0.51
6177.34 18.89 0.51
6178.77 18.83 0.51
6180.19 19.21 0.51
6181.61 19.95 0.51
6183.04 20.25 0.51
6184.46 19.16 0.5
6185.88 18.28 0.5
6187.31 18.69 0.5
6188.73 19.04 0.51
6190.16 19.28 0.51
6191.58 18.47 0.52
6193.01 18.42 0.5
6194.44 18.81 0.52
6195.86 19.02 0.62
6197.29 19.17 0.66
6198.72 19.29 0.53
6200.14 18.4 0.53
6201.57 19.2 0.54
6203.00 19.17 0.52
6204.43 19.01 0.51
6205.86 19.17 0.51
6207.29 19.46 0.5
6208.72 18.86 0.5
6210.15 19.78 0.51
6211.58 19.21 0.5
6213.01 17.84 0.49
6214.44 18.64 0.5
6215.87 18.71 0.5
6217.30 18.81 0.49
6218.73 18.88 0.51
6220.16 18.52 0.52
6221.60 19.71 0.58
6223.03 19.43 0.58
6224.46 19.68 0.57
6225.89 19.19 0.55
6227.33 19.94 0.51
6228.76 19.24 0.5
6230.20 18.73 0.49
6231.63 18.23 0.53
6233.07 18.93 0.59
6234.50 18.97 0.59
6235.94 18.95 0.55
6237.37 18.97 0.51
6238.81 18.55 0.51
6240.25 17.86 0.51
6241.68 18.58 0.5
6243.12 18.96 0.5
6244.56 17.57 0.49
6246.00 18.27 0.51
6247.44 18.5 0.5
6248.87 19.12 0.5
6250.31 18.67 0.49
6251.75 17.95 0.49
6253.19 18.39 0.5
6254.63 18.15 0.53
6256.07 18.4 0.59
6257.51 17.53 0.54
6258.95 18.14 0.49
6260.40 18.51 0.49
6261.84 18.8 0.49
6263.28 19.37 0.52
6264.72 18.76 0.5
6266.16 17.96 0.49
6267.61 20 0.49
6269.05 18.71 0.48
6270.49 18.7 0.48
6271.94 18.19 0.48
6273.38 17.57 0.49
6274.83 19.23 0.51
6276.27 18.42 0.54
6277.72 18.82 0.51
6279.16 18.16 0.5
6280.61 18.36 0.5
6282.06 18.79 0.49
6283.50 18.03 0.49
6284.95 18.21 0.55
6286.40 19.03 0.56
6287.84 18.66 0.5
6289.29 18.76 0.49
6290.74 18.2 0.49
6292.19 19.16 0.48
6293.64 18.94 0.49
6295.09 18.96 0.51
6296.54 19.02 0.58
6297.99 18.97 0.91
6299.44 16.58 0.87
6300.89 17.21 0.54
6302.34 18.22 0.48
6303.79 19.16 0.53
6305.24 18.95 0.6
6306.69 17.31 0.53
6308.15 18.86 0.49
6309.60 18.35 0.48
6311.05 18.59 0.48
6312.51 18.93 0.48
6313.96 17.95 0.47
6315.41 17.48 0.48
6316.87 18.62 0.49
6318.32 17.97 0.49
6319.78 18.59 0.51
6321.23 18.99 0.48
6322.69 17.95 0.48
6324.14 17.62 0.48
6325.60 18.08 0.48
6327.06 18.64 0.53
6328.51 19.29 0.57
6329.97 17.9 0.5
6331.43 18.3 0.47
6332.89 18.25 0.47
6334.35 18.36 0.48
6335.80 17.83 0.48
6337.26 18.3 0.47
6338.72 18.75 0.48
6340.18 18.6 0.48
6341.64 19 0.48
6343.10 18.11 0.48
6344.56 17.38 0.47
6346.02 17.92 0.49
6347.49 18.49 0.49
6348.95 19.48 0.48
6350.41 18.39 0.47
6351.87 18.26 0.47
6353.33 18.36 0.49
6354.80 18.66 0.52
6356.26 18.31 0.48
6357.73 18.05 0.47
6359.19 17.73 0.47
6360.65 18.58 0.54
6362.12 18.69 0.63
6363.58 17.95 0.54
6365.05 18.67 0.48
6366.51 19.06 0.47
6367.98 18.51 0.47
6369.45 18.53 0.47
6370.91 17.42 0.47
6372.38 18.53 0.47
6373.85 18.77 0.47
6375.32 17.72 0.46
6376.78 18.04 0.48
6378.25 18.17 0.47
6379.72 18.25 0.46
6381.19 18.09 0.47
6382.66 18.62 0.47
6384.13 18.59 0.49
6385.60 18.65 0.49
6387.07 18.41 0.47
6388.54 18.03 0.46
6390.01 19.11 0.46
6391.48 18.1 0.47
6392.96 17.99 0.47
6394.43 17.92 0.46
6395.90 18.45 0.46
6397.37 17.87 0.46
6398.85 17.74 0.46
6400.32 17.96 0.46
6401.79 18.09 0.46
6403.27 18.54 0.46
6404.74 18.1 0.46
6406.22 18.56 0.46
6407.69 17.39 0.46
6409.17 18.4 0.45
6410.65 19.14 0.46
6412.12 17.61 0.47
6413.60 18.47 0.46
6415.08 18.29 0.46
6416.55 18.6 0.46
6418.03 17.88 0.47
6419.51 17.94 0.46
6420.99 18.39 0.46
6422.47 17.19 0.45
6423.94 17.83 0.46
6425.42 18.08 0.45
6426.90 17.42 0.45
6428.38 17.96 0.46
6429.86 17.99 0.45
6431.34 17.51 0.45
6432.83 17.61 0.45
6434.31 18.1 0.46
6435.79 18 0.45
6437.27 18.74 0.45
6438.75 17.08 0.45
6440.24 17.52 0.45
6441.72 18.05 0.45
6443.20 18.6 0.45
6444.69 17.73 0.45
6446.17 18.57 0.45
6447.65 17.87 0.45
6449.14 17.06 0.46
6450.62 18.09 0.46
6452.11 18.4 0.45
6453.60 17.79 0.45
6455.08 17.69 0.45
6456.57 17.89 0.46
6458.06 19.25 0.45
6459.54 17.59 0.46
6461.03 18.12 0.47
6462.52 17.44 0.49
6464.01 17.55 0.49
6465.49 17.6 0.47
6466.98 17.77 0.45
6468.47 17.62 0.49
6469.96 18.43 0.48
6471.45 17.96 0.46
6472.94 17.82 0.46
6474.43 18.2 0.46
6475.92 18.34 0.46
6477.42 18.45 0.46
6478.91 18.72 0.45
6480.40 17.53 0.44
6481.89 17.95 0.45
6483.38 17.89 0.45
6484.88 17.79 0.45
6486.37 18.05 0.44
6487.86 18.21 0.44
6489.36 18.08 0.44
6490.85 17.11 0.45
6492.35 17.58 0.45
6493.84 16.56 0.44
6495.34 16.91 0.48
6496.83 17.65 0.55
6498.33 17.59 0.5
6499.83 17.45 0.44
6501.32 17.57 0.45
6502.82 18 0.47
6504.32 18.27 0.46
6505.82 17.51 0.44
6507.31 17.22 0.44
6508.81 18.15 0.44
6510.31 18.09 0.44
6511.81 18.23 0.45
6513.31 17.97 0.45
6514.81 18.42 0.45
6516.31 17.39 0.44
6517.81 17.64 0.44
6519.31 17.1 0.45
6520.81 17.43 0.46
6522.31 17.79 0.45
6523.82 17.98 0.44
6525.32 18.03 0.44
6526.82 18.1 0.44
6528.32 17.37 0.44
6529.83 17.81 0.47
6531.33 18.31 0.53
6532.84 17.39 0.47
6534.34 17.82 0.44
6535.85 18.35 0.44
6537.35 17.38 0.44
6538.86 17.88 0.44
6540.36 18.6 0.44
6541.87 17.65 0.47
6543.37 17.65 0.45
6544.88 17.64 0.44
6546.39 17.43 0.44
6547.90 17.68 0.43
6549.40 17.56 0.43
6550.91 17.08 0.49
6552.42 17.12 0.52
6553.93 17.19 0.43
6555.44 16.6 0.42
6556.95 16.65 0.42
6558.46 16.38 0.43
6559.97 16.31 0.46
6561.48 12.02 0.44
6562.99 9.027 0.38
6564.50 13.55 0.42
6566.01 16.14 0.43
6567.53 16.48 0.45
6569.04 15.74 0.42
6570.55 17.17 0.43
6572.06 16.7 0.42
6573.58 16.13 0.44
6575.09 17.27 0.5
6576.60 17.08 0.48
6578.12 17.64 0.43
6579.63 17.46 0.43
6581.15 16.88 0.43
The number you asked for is -0.04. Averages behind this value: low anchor 19.3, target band 18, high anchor 17.1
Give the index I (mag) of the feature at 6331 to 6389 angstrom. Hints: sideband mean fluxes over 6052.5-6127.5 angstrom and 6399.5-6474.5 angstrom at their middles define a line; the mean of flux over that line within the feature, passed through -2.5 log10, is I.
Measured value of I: -0.01 mag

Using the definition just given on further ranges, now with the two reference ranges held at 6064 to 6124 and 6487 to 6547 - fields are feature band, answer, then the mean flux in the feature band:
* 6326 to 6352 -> 0.00 mag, 18.4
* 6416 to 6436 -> 0.01 mag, 17.9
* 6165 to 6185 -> 0.00 mag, 18.9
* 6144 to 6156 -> 0.00 mag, 19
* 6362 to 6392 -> -0.01 mag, 18.4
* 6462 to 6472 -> 0.01 mag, 17.8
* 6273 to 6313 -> 0.00 mag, 18.5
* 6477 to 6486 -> -0.01 mag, 18.1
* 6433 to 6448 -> 0.00 mag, 18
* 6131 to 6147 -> 0.01 mag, 18.9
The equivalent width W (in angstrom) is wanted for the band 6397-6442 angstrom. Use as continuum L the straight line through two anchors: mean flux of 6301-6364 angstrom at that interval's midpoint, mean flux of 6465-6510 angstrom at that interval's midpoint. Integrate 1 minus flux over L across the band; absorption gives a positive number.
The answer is 0.1 angstrom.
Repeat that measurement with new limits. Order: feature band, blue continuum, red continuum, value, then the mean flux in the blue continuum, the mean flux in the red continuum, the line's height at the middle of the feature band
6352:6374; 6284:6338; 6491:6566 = -0.34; 18.4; 17.2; 18.1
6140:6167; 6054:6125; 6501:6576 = 0.23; 19.2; 17.1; 18.9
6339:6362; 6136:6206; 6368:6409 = -0.06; 18.8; 18.2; 18.3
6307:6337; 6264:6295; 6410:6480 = 0.23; 18.6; 18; 18.5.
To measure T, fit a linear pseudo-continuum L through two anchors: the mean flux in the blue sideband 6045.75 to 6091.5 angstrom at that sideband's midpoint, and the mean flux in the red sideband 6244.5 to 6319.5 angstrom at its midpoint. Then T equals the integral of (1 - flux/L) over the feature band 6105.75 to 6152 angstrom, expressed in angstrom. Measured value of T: 0.0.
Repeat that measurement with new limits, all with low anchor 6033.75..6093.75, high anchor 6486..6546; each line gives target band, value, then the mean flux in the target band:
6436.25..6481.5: -0.06 angstrom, 18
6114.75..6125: -0.06 angstrom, 19.3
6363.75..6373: -0.06 angstrom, 18.4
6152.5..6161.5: 0.06 angstrom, 19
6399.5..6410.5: -0.02 angstrom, 18.2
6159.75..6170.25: 0.48 angstrom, 18.2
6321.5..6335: 0.12 angstrom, 18.3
